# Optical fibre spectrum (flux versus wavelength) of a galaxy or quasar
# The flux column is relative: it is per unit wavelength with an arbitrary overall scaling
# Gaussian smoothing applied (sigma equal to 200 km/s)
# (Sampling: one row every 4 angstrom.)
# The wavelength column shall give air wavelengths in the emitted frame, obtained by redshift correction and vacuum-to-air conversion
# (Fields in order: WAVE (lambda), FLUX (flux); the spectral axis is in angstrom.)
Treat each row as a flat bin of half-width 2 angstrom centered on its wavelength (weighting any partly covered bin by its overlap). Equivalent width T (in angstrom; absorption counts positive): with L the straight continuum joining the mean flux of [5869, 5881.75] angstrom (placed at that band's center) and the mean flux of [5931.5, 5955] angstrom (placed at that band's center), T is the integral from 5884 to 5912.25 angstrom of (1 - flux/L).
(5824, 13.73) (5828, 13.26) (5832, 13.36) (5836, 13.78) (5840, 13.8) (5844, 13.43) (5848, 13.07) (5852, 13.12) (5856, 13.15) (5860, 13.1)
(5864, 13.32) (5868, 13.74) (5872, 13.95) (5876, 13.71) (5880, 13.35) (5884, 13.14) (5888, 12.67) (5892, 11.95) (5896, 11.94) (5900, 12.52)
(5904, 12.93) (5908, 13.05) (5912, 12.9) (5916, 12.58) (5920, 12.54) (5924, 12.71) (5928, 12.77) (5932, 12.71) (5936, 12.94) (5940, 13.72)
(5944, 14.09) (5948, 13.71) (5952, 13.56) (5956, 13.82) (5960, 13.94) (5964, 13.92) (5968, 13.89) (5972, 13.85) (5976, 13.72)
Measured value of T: 2.16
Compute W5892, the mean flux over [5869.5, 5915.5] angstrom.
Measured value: 12.9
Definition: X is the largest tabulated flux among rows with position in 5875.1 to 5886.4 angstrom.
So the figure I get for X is 13.71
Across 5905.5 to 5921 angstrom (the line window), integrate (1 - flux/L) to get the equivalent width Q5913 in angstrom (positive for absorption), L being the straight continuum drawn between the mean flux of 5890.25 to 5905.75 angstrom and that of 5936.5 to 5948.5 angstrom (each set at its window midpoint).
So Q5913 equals 0.0 angstrom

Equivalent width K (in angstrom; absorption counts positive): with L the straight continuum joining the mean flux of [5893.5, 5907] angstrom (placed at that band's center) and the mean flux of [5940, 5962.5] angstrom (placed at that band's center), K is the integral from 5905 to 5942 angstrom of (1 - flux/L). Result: 0.6 angstrom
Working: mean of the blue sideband 12.5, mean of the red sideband 13.8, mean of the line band 12.9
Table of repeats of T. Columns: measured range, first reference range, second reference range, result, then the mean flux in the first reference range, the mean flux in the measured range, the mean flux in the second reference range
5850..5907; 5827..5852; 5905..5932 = 0.3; 13.4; 13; 12.8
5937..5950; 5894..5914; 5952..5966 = -0.2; 12.7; 13.8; 13.8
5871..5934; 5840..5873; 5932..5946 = 2.8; 13.4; 12.8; 13.5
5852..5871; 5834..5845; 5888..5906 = -0.2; 13.7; 13.3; 12.4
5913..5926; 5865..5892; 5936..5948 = 0.9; 13.3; 12.6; 13.7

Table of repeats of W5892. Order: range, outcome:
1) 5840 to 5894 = 13.2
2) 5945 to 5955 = 13.7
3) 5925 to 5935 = 12.8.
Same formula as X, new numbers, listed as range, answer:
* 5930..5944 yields 14.09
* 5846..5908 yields 13.95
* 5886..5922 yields 13.05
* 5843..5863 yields 13.43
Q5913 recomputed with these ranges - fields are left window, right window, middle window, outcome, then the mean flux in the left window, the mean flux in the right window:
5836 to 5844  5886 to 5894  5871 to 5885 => -1.0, 13.7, 12.3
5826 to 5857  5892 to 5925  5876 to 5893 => -0.1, 13.4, 12.6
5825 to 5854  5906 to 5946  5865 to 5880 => -0.5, 13.4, 13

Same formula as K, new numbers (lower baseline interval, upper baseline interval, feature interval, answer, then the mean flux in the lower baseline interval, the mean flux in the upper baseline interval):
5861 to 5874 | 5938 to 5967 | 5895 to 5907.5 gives 1.03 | 13.6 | 13.8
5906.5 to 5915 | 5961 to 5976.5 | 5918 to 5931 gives 0.47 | 12.9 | 13.9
